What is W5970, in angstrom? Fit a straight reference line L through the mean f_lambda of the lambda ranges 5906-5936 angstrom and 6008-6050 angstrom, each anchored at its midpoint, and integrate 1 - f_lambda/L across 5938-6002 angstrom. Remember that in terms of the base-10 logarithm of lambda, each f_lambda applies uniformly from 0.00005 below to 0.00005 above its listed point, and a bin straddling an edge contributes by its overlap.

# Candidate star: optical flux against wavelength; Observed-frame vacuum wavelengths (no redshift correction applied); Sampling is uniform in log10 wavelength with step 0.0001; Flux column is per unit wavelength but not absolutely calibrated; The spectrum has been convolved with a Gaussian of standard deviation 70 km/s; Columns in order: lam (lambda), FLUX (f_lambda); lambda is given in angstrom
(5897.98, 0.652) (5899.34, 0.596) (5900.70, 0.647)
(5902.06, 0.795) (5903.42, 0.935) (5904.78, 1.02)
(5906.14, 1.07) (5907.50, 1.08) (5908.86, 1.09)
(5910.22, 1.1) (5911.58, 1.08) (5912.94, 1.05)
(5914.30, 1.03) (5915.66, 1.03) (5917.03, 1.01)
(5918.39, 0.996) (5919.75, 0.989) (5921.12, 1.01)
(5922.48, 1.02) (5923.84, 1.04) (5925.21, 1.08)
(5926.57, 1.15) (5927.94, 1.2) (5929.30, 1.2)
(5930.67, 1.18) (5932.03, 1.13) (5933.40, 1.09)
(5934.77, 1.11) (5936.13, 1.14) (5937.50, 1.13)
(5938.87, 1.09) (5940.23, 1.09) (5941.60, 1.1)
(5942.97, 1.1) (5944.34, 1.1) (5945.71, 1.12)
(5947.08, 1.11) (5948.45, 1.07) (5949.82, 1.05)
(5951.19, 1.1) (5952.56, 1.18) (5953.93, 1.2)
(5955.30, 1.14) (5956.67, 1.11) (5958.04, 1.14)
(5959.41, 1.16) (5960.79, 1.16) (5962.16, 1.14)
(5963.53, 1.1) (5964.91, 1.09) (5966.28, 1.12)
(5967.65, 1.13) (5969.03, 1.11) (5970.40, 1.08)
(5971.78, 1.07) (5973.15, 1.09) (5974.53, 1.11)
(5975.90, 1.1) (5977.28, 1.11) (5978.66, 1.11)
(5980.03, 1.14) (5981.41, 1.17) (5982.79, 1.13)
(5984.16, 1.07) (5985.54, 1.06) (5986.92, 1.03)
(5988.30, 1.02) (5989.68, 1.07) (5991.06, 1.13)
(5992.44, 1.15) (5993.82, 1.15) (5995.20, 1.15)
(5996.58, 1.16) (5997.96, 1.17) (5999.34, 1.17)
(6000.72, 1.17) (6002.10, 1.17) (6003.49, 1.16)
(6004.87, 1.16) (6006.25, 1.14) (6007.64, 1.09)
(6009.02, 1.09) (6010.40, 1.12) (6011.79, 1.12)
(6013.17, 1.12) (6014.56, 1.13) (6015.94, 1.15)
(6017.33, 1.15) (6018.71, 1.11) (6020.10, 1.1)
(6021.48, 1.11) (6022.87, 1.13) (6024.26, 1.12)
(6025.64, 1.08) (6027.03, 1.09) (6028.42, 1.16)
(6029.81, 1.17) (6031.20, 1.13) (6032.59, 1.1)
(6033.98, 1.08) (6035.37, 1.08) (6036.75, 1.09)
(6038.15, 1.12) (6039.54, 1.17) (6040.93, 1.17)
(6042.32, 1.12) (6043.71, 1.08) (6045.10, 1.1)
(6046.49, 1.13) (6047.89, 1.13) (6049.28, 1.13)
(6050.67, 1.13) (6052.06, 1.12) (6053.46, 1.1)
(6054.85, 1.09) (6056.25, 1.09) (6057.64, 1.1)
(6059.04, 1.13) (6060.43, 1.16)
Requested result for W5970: -1.06 angstrom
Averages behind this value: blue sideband 1.08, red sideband 1.12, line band 1.12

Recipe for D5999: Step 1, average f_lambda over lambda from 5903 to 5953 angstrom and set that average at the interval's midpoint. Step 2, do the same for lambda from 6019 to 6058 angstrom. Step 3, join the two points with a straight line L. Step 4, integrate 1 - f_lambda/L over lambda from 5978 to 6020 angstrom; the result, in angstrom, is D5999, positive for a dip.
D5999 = -0.8 angstrom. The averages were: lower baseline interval 1.08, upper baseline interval 1.12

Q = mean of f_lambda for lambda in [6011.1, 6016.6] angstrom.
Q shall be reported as 1.13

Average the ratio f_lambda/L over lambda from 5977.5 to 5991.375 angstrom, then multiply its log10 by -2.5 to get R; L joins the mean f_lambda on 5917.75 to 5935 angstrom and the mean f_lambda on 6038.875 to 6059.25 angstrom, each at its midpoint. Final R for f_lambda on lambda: 0.01 mag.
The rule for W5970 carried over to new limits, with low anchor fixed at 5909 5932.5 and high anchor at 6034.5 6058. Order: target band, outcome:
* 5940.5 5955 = -0.38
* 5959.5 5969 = -0.31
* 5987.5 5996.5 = -0.13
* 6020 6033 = -0.13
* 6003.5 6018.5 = -0.32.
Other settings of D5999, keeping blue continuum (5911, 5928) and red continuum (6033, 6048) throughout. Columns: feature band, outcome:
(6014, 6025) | -0.2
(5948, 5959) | -0.6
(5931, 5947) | -0.8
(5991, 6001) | -0.6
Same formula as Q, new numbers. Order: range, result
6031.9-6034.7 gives 1.09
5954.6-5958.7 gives 1.13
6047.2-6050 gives 1.13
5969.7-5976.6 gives 1.09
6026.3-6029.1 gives 1.12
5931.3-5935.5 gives 1.11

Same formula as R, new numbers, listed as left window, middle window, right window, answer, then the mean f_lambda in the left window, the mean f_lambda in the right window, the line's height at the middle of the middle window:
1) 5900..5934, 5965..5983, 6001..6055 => -0.03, 1.04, 1.12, 1.08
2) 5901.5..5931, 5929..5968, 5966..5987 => -0.04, 1.05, 1.1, 1.08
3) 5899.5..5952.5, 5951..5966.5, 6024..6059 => -0.06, 1.06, 1.12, 1.07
